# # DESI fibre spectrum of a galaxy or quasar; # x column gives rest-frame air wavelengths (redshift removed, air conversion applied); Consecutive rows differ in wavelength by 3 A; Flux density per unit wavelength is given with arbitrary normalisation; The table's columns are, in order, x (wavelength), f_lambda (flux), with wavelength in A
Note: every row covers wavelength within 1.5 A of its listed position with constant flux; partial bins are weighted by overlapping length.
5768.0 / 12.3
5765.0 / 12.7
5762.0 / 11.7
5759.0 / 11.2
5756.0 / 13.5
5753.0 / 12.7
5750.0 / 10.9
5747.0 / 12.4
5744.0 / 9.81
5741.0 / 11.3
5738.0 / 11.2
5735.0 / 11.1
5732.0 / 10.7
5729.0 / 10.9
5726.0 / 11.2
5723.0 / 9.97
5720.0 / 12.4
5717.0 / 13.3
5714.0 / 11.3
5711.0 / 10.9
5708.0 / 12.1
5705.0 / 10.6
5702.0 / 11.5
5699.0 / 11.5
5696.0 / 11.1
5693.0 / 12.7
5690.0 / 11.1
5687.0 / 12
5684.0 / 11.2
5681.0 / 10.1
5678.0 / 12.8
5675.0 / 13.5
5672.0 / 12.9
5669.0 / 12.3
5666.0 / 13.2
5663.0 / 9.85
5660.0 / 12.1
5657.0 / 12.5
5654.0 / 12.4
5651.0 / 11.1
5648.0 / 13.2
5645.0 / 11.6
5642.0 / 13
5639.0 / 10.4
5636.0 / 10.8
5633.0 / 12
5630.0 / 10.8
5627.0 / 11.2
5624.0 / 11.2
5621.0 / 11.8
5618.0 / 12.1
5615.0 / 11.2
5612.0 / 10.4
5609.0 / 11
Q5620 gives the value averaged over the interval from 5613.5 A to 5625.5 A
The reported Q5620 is 11.6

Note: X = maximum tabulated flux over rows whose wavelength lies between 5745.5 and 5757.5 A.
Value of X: 13.5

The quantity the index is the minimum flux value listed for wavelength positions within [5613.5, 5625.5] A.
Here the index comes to 11.2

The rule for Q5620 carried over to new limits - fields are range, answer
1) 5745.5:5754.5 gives 12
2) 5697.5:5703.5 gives 11.5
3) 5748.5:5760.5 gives 12.1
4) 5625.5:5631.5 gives 11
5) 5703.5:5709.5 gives 11.3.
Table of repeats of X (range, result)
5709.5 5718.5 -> 13.3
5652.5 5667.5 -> 13.2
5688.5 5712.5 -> 12.7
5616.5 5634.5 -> 12.1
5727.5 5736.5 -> 11.1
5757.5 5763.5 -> 11.7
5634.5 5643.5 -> 13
